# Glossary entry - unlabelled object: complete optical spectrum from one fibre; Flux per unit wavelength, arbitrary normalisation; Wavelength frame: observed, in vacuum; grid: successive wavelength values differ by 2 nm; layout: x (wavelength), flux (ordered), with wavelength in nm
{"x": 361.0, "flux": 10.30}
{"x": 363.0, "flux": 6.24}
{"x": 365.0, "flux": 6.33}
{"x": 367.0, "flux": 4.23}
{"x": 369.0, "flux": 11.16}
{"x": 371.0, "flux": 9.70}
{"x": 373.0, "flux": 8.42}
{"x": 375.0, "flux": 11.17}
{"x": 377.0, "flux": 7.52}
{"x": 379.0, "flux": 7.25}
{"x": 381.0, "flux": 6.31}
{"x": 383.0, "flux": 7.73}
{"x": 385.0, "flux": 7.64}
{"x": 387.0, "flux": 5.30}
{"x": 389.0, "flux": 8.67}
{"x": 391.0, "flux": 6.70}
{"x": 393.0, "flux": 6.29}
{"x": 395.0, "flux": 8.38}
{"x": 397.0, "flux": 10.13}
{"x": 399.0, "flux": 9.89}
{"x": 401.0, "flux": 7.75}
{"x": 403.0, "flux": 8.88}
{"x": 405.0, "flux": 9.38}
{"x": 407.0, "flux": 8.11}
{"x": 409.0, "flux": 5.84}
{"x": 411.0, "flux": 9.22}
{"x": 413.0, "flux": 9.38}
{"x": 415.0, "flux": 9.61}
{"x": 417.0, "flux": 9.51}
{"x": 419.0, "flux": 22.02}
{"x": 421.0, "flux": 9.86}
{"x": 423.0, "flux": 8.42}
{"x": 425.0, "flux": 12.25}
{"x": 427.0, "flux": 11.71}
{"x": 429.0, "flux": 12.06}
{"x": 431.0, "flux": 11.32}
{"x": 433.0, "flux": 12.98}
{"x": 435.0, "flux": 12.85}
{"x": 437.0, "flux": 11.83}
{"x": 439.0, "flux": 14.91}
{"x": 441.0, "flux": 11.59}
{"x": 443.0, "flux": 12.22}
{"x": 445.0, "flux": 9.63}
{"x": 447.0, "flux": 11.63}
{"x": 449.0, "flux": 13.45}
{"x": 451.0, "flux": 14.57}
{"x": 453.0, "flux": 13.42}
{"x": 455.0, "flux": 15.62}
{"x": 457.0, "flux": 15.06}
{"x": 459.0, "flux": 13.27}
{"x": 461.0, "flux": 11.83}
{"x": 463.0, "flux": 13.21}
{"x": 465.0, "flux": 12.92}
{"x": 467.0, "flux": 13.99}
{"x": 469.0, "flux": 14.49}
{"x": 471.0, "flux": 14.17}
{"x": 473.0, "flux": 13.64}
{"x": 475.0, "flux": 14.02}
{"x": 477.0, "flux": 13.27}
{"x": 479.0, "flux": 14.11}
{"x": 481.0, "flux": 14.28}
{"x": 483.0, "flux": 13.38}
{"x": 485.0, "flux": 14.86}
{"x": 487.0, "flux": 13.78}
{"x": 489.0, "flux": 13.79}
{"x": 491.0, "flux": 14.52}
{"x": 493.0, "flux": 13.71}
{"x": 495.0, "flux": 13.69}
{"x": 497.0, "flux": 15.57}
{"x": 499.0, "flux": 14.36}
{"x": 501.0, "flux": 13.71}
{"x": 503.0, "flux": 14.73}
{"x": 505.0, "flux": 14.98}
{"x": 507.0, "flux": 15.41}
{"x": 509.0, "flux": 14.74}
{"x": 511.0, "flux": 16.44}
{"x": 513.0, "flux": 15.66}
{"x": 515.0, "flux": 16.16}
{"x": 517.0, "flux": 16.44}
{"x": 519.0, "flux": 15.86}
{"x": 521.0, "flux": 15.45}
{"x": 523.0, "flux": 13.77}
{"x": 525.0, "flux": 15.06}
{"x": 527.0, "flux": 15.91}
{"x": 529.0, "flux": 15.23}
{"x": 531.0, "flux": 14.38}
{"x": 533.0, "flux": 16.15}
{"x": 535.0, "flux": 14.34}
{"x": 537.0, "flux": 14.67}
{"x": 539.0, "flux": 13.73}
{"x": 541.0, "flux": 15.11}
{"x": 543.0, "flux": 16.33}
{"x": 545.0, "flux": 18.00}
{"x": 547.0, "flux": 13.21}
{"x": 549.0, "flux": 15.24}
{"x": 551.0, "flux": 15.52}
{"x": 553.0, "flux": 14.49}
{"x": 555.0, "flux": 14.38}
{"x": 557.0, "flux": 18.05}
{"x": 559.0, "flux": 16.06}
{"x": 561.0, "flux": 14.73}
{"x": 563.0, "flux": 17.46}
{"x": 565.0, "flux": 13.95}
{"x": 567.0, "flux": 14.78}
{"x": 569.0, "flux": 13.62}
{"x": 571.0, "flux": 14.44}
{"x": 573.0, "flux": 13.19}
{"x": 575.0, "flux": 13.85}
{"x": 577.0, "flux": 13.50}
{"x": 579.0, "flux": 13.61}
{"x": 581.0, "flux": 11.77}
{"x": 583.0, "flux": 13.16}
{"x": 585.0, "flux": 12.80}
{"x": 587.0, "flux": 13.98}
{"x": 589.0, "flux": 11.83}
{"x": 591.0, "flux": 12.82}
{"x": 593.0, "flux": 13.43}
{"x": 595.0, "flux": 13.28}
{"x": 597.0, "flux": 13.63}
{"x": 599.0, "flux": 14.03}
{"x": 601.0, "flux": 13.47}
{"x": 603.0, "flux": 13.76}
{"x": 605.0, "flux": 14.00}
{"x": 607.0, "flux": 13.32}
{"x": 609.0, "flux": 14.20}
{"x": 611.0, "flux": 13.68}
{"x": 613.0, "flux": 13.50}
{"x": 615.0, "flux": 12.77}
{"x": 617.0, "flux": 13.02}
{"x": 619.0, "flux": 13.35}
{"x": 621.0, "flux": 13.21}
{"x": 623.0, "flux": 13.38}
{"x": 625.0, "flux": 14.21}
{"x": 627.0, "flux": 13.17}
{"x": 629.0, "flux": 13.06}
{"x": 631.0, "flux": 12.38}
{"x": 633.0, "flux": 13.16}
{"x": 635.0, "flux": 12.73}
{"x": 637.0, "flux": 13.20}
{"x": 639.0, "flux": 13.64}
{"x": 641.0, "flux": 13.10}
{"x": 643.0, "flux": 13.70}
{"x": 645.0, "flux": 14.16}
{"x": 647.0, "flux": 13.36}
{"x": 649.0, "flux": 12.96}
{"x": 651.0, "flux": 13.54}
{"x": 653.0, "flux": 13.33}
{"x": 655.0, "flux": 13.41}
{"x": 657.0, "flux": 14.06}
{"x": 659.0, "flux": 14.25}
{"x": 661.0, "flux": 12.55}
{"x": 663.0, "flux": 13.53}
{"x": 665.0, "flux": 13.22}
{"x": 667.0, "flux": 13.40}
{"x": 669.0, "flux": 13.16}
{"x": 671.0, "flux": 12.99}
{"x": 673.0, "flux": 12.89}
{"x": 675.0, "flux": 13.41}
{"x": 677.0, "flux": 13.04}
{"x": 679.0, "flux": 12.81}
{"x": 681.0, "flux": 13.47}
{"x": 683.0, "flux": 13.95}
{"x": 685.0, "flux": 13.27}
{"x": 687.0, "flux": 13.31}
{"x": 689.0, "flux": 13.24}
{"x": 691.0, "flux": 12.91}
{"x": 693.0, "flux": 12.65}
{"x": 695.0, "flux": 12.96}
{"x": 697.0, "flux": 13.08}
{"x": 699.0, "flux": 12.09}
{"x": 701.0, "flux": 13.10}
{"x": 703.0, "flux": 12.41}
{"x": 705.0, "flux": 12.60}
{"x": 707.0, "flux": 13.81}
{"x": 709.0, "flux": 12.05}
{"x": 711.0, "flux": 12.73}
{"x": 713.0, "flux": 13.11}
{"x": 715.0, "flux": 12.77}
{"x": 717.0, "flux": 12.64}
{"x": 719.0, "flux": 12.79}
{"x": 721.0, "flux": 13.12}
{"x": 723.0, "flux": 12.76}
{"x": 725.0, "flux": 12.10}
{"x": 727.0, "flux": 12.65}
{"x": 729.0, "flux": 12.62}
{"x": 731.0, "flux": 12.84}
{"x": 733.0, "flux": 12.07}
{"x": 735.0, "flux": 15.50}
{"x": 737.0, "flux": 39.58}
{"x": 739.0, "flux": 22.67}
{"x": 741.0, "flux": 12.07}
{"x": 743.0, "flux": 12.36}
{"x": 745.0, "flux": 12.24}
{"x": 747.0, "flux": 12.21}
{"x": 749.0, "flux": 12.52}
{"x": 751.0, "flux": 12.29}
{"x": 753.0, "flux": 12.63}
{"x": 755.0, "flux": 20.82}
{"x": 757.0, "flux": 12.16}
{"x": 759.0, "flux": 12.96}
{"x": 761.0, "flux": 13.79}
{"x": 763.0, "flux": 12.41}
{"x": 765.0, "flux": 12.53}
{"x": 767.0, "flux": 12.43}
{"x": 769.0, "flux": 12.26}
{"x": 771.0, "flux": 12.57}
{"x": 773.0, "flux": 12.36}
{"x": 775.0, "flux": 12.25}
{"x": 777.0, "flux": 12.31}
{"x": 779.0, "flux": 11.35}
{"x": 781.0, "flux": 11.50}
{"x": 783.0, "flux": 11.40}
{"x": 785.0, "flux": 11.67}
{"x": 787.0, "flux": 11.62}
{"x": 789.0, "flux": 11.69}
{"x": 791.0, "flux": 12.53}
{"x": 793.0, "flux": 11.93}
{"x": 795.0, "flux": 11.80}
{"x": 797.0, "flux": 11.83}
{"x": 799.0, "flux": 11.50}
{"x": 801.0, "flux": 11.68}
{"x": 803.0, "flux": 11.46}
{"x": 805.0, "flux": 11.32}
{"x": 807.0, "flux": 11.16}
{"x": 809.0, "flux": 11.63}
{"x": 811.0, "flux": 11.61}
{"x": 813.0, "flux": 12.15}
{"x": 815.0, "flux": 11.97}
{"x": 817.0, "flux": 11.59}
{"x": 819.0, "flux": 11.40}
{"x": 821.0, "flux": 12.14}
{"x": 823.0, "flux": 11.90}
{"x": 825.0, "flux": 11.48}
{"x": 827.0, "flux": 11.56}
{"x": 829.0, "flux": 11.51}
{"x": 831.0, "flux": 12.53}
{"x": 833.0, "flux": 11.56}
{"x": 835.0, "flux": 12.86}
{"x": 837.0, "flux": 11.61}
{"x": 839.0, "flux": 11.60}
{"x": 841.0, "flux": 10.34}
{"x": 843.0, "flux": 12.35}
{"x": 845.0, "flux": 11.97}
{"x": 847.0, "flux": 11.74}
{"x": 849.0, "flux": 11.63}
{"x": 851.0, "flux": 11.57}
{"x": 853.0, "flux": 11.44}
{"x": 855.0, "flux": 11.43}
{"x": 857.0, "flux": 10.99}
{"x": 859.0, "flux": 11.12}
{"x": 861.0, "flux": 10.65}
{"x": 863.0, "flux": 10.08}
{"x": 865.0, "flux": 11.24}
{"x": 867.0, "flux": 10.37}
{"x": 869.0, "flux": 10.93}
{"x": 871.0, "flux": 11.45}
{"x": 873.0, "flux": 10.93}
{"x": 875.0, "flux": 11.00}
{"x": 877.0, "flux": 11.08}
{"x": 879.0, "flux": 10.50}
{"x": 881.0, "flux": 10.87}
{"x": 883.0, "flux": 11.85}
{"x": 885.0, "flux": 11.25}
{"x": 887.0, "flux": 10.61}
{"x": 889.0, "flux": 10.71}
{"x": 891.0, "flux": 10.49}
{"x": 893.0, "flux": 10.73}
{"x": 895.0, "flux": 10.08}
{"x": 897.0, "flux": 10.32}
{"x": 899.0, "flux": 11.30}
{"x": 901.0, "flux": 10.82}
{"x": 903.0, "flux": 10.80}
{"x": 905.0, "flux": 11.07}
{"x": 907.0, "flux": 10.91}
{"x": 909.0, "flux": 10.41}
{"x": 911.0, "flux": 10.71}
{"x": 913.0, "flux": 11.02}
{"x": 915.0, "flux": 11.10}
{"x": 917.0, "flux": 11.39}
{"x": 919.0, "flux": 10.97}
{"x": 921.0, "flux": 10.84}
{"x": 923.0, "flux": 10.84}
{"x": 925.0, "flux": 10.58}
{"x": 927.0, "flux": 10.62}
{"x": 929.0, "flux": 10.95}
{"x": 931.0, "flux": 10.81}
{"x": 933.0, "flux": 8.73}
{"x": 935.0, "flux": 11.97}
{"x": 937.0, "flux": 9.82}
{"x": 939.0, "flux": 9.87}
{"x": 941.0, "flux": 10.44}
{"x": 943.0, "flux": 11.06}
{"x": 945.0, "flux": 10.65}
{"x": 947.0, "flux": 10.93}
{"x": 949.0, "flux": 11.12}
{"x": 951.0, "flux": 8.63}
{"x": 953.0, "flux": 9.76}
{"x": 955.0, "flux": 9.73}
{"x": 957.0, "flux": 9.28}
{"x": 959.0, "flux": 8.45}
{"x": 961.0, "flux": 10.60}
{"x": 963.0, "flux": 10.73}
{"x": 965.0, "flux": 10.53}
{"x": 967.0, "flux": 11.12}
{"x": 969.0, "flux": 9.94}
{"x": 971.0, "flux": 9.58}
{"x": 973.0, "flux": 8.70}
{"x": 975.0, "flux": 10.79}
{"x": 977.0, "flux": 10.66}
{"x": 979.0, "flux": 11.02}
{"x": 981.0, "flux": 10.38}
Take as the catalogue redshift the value 0.12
